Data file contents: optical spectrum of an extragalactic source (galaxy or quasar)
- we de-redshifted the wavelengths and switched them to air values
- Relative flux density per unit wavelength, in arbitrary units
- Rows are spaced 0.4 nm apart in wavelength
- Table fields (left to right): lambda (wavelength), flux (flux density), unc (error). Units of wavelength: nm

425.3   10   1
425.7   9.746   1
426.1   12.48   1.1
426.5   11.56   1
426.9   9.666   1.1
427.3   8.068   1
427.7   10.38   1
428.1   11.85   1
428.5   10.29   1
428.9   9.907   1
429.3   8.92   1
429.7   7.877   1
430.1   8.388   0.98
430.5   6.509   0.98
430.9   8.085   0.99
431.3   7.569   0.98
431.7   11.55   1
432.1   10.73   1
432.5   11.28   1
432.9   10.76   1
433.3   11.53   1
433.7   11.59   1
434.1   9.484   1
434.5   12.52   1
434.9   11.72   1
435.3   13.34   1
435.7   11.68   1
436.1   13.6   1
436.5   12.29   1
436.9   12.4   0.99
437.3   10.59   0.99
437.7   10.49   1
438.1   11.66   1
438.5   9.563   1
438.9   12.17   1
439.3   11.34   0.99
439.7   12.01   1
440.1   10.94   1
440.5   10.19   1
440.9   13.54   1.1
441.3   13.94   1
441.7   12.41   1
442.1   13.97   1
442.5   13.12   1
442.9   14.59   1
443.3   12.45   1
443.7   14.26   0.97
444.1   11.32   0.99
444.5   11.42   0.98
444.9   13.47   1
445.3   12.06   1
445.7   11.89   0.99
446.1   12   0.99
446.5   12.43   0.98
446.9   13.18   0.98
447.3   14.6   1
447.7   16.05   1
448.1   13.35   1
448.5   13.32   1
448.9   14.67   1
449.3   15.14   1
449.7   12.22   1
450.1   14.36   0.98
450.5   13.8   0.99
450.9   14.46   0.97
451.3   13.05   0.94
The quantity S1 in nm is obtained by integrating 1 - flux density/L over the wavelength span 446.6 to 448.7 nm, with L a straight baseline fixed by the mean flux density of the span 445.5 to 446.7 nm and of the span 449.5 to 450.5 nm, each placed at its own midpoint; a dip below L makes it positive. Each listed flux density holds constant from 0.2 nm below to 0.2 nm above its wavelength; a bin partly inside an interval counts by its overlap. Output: -0.23 nm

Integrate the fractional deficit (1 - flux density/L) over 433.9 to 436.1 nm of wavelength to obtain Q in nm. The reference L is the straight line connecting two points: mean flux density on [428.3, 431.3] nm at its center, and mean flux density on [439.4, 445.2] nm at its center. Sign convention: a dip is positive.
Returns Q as -0.36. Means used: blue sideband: 8.5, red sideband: 12.7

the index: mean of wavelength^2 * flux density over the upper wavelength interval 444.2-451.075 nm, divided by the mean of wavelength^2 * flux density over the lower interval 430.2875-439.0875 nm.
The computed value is 1.3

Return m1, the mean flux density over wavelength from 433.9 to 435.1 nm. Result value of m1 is 11.2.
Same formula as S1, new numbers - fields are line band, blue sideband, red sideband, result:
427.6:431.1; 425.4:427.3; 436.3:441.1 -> 0.53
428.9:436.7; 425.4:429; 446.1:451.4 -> 0.61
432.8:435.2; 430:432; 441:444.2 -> -0.39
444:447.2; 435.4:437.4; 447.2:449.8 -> 0.34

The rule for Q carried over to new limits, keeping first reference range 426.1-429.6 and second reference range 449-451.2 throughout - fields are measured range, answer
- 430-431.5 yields 0.43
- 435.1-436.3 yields -0.14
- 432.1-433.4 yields -0.01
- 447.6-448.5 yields -0.04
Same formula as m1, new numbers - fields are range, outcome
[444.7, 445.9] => 12.5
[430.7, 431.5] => 7.83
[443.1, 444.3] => 12.7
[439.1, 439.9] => 11.7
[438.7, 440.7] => 11.3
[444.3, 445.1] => 12.4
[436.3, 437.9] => 11.4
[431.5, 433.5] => 11.2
